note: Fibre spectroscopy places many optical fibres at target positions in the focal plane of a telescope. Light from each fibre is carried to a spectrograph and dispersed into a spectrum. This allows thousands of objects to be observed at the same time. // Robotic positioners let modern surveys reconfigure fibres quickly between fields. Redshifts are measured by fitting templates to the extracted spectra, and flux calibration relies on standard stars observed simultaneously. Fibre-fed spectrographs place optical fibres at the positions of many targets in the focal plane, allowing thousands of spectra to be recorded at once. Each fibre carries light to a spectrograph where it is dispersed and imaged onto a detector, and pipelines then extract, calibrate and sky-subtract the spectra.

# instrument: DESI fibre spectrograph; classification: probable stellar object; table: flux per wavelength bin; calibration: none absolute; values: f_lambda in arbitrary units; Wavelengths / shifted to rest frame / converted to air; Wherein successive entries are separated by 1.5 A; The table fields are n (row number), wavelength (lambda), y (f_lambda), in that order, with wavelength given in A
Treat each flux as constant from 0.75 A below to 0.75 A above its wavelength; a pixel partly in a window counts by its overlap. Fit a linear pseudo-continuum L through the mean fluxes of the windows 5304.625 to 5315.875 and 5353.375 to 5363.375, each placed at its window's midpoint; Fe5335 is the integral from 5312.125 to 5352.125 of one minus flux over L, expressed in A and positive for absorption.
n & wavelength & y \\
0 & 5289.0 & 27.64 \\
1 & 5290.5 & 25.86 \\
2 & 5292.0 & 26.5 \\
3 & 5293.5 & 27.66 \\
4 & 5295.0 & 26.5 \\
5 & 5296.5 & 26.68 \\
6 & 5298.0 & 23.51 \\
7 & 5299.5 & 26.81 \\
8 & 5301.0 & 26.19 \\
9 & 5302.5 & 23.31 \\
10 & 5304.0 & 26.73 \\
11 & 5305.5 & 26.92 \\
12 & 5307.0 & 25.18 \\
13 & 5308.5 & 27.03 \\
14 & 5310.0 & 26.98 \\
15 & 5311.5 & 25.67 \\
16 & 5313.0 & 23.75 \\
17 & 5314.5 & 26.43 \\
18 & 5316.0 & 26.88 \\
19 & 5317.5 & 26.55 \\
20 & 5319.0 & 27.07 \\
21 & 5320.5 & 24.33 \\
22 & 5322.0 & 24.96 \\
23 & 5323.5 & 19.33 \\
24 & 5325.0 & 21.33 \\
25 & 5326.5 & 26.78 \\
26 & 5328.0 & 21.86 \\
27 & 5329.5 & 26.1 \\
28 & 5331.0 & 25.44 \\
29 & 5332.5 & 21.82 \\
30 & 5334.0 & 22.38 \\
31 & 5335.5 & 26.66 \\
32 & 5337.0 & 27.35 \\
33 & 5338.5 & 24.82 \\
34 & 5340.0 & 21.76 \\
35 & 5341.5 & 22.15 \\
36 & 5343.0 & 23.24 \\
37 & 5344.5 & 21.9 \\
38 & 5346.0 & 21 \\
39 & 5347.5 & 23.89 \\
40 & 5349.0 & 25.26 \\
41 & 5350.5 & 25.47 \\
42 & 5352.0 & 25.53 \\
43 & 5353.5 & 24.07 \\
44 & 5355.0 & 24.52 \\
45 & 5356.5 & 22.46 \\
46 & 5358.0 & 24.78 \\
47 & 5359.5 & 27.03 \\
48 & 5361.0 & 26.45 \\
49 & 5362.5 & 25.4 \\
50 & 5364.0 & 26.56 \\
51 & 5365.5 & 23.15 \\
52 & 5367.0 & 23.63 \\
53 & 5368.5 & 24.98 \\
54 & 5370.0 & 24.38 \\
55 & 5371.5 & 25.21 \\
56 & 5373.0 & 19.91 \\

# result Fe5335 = 2.2 A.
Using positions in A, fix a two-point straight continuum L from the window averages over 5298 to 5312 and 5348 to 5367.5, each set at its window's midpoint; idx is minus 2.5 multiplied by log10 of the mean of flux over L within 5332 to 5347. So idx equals 0.09 mag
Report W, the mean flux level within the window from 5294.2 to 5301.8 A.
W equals 25.9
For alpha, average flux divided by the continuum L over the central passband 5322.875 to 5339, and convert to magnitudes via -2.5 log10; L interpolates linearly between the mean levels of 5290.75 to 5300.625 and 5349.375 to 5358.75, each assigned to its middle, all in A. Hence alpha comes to 0.05 mag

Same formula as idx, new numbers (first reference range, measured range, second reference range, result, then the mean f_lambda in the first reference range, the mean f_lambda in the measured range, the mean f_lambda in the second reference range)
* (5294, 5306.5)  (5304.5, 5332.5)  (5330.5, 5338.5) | 0.008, 25.9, 25.1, 24.7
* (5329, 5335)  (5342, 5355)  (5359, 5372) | 0.034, 24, 23.8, 25.2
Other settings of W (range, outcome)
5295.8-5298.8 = 25.1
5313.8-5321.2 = 26.3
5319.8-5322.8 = 24.6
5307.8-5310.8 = 27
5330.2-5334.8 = 23.3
